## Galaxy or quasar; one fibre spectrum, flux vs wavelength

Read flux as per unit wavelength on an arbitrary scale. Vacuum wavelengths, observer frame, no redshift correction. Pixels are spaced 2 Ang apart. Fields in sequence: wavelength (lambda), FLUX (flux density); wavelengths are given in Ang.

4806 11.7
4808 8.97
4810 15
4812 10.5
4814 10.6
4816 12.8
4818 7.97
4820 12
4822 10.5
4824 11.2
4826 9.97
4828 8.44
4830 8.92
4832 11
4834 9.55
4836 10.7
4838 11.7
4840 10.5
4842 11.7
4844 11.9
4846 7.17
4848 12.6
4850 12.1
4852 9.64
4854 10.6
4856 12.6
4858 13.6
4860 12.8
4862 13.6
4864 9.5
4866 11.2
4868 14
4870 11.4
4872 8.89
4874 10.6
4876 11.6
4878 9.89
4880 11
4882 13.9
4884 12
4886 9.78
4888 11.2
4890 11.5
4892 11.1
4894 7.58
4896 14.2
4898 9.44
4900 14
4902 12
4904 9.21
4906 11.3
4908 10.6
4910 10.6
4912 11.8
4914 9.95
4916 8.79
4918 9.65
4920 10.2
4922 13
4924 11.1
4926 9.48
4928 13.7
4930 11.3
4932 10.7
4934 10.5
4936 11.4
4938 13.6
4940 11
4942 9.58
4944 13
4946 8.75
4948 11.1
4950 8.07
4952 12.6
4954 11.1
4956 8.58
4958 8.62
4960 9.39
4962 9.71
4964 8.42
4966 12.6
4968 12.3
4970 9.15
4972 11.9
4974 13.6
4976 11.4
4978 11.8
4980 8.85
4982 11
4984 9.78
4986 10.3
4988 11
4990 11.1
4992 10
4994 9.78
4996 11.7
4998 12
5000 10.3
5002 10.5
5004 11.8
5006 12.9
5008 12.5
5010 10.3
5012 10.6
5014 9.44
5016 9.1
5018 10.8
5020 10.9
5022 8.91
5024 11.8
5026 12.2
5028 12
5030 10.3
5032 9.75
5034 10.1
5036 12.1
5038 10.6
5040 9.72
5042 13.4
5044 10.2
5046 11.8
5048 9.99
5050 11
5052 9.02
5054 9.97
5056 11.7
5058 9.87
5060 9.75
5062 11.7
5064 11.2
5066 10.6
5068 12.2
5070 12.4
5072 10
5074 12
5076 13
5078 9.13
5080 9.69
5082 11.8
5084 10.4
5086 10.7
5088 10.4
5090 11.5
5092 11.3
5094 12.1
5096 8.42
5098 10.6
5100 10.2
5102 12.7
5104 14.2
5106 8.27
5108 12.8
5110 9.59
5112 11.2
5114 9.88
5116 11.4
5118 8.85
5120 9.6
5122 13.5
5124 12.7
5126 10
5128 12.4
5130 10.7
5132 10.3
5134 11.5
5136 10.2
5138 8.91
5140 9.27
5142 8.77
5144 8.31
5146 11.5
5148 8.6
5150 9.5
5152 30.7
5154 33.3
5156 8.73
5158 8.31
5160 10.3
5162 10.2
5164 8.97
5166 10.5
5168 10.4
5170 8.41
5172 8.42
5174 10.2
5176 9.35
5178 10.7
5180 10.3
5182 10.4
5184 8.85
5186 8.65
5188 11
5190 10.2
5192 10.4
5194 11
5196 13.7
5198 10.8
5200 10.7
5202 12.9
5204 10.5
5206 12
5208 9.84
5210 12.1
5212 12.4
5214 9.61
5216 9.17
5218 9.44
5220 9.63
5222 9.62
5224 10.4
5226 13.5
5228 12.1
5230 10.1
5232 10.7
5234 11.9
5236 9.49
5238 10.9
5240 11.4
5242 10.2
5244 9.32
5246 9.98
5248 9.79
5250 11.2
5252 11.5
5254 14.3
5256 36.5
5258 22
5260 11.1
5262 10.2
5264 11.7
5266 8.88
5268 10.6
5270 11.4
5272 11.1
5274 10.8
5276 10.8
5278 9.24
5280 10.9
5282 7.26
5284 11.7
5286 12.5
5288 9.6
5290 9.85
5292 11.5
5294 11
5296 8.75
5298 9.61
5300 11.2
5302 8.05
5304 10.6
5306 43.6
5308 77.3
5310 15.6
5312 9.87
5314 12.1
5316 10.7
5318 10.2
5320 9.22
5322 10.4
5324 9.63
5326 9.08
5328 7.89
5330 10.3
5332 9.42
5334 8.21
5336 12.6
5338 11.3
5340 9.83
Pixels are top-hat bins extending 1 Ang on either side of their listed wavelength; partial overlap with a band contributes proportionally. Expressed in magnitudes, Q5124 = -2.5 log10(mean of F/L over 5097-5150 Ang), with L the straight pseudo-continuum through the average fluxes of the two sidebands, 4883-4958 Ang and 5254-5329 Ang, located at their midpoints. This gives 0.19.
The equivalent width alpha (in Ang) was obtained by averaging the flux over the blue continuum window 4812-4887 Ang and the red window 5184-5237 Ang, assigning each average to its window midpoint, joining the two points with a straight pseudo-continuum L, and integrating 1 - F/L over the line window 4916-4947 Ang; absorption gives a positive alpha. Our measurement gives -0.24 Ang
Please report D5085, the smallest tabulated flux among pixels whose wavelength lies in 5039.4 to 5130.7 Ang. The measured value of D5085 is 8.27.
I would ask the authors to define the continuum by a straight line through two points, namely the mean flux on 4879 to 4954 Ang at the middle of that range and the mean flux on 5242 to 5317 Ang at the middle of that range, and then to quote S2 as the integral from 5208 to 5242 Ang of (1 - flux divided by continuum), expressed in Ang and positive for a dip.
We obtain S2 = 7.6 Ang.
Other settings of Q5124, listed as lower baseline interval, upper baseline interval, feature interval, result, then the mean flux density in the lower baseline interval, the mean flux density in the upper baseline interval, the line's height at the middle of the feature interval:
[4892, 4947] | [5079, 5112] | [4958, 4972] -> 0.07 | 11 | 10.9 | 11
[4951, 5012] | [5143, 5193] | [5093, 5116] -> 0.03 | 10.8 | 11.4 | 11.2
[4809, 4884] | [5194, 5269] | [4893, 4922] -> 0.05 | 11.1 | 11.9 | 11.3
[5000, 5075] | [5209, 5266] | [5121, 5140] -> 0.04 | 10.9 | 12.1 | 11.4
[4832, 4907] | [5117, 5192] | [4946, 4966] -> 0.14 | 11.2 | 11.1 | 11.2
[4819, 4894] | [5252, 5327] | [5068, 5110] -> 0.15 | 11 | 14.3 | 12.8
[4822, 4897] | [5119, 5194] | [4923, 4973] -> 0.04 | 11.1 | 11.2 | 11.1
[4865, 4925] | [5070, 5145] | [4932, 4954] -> 0.00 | 11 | 10.7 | 11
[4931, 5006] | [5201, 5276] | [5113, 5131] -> 0.04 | 10.8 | 11.8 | 11.4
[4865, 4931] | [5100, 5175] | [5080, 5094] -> 0.03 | 11.1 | 11.4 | 11.3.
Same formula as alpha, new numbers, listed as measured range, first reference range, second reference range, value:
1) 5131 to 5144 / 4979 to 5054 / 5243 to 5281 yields 2.2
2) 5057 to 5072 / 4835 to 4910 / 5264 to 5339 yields 1.3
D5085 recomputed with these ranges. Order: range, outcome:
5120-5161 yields 8.31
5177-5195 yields 8.65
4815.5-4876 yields 7.17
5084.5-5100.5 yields 8.42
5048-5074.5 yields 9.02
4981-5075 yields 8.91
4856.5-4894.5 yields 7.58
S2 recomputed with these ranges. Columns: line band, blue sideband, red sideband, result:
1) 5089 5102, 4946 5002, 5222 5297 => 0.2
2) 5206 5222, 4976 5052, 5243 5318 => 3.7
